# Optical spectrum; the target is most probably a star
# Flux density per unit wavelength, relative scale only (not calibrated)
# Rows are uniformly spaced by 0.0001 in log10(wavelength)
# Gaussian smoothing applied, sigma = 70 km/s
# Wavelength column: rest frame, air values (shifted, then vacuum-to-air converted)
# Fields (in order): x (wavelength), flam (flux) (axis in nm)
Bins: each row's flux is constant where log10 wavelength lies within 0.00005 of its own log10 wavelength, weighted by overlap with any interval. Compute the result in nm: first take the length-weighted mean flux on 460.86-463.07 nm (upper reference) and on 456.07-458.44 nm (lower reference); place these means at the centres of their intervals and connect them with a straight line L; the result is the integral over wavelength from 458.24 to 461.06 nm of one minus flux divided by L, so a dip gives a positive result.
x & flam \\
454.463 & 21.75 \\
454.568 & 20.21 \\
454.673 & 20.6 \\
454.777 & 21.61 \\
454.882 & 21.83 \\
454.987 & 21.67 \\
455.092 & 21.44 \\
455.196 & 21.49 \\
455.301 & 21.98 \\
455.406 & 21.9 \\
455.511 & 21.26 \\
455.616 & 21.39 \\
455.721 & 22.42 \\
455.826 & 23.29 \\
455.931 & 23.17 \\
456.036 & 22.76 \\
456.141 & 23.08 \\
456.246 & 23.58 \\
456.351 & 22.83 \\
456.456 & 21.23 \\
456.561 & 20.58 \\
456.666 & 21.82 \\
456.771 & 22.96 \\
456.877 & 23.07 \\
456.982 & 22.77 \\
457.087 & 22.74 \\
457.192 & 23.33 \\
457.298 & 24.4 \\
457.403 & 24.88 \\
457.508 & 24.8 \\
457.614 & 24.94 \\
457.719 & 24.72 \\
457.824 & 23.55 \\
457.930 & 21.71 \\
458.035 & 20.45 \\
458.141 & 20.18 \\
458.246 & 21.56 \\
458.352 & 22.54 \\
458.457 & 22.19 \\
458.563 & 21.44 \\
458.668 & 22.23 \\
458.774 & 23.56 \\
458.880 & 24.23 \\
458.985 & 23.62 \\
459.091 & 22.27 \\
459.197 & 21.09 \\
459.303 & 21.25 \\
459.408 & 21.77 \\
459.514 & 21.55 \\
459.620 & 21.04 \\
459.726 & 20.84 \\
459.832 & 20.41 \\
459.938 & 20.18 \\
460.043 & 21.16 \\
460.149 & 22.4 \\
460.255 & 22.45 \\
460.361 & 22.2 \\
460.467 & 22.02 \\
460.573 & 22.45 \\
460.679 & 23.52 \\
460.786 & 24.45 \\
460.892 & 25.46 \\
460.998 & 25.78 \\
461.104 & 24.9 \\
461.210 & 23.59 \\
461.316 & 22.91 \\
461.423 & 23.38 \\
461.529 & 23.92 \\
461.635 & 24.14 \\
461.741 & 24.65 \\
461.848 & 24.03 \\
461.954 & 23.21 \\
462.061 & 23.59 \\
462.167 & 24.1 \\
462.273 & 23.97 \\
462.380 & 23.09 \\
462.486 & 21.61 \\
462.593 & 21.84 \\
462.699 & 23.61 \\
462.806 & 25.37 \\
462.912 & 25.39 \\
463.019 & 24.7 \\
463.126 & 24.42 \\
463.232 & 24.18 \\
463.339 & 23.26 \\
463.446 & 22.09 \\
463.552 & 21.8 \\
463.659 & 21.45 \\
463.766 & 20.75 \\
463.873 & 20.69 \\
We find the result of 0.122 nm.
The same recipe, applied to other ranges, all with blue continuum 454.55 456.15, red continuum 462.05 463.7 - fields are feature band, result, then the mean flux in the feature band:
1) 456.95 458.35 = -0.04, 23.1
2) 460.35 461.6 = -0.04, 23.8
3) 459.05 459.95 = 0.06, 21.2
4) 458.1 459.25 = 0.01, 22.3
